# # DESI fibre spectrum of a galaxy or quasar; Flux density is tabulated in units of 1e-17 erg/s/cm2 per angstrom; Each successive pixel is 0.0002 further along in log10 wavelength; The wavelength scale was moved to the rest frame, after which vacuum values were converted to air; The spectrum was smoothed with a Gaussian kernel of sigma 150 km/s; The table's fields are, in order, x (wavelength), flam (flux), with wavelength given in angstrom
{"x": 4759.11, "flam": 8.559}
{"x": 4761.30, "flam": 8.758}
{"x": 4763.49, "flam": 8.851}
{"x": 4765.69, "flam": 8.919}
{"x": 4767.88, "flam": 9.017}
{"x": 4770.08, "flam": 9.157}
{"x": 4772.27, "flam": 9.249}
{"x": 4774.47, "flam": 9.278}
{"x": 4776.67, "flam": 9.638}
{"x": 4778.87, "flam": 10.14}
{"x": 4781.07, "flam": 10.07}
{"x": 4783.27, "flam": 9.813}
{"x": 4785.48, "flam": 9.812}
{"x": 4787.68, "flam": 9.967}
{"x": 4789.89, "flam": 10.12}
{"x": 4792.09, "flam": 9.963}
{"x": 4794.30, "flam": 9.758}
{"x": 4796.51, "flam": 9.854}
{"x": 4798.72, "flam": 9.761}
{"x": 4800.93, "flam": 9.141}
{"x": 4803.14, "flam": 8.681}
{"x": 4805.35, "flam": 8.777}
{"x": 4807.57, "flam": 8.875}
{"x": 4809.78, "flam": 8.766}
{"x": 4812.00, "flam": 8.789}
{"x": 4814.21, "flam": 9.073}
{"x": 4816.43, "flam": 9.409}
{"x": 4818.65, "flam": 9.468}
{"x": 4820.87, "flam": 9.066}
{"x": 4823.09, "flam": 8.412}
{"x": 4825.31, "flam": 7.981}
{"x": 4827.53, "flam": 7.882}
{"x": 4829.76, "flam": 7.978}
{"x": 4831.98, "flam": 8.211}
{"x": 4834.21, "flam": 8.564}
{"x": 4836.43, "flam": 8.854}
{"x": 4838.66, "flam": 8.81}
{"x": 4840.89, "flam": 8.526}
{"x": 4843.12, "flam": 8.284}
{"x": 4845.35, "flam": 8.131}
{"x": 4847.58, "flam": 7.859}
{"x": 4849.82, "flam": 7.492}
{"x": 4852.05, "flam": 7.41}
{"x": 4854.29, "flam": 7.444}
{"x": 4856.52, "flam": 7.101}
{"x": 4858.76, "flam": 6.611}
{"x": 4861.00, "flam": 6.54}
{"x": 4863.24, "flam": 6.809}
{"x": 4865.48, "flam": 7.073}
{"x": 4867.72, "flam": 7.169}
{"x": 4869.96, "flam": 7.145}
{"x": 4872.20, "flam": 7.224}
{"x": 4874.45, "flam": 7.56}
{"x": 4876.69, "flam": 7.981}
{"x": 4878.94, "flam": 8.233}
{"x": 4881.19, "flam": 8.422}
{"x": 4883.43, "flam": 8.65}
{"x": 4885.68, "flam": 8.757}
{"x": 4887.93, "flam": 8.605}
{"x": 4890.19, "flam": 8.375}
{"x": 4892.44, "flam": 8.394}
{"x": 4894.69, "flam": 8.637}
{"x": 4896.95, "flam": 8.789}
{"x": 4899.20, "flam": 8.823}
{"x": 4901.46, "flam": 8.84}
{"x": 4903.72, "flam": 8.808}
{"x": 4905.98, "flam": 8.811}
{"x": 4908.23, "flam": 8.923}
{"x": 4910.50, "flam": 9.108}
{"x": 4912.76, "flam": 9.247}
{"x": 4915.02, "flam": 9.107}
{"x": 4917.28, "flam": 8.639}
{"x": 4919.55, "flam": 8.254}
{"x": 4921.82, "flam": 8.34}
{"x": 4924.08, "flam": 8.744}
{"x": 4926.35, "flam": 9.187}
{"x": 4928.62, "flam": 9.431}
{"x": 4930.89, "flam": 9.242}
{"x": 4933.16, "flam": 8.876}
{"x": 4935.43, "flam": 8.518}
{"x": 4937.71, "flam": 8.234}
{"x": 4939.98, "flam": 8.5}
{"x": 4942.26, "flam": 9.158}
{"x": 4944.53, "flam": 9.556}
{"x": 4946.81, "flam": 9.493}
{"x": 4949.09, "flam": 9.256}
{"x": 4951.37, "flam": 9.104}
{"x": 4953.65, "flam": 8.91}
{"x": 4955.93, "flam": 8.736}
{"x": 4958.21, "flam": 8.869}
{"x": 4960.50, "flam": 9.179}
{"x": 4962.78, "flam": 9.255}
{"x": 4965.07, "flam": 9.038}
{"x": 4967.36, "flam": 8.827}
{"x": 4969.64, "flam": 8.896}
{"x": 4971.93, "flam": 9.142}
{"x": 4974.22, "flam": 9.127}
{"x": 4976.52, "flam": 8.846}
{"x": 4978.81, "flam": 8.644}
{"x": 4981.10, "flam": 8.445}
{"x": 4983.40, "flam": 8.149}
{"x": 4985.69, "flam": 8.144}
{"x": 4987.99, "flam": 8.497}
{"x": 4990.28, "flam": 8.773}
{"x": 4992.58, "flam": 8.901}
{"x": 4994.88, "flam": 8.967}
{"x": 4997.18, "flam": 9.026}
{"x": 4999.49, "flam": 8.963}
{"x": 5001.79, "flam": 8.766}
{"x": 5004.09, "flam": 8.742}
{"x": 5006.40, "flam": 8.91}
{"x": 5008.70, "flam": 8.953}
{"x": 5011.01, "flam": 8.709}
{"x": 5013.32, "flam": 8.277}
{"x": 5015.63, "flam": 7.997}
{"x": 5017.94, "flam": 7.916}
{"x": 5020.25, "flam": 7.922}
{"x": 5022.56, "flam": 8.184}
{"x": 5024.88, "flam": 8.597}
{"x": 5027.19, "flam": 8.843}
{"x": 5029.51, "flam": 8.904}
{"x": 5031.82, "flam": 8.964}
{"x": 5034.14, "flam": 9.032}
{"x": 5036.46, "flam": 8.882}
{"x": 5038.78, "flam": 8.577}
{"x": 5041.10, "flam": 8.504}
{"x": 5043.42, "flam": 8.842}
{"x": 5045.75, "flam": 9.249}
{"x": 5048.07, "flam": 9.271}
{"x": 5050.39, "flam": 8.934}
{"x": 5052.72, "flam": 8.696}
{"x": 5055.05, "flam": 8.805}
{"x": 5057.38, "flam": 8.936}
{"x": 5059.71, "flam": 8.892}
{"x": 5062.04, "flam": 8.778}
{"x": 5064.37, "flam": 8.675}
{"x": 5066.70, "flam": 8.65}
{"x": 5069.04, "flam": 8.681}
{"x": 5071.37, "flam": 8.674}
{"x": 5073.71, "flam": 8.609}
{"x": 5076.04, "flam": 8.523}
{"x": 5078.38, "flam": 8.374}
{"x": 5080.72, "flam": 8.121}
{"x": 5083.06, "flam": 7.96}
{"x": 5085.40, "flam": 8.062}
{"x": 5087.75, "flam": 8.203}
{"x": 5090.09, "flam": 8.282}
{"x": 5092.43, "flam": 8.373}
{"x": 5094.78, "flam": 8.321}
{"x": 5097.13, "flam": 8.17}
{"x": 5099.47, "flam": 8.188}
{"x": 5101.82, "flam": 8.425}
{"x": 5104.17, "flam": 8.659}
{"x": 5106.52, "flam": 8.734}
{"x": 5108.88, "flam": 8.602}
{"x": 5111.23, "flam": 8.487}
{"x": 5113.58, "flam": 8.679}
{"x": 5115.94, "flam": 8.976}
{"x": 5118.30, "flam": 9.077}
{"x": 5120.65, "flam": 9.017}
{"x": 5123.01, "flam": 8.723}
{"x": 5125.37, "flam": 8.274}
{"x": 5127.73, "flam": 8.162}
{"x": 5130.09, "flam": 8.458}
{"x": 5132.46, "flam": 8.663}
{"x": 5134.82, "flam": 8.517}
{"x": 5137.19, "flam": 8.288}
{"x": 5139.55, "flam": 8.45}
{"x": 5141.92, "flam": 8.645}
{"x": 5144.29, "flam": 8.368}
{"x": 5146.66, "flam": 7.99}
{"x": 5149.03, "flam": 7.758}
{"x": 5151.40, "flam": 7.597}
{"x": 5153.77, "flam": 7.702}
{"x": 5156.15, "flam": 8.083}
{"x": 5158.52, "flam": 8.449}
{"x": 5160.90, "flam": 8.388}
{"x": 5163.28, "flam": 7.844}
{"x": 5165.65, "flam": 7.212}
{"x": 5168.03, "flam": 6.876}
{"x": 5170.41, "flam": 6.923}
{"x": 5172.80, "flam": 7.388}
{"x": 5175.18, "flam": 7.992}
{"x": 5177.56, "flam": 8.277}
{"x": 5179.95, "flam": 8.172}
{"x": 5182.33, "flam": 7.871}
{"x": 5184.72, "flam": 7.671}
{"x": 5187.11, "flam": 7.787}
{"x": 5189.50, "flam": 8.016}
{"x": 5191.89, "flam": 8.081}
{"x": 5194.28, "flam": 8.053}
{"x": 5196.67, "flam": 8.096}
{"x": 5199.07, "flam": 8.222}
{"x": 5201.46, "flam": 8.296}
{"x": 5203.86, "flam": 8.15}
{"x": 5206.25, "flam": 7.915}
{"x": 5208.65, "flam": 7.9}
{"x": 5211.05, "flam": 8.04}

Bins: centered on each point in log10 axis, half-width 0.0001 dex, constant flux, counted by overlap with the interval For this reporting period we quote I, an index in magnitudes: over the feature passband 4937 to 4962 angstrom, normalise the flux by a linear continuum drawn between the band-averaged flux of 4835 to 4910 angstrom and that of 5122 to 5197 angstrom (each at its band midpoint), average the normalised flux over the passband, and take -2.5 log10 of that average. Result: -0.125 mag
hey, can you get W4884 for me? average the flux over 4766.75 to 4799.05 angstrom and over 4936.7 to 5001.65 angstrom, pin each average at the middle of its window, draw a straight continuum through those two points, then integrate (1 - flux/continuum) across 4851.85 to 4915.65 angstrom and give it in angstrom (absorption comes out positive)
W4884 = 8.0 angstrom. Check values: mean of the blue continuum 9.71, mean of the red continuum 8.88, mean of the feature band 8.09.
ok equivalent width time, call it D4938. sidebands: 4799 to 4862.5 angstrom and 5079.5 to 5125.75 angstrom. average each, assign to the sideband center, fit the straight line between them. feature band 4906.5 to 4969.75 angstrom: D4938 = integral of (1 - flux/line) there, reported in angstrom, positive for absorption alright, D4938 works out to -4.4 angstrom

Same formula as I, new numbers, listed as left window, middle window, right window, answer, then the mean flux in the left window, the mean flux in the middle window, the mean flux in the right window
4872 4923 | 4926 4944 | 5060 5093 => -0.04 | 8.57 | 8.9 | 8.44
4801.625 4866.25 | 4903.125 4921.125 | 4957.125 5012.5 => -0.04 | 8.18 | 8.85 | 8.82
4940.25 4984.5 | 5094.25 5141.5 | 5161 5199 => -0.06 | 8.97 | 8.55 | 7.78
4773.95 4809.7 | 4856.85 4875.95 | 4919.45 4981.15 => 0.30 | 9.58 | 7.04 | 8.94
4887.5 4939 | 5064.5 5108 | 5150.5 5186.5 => -0.04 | 8.78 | 8.4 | 7.76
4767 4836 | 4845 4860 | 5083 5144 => 0.22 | 9.18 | 7.39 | 8.48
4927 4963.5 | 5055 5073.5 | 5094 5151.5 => -0.01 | 9.02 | 8.75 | 8.47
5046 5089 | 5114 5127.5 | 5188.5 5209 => -0.05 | 8.62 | 8.76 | 8.09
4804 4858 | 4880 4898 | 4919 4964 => 0.01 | 8.37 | 8.58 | 8.95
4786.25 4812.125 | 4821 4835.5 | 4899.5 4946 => 0.13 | 9.4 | 8.24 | 8.88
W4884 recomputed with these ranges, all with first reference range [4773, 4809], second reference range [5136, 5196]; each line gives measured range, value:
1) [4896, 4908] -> 0.4 angstrom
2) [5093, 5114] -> -0.7 angstrom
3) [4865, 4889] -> 3.4 angstrom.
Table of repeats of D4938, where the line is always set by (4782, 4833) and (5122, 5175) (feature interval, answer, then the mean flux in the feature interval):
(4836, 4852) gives 1.4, 8.19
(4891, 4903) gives 0.2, 8.69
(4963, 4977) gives -0.7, 9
